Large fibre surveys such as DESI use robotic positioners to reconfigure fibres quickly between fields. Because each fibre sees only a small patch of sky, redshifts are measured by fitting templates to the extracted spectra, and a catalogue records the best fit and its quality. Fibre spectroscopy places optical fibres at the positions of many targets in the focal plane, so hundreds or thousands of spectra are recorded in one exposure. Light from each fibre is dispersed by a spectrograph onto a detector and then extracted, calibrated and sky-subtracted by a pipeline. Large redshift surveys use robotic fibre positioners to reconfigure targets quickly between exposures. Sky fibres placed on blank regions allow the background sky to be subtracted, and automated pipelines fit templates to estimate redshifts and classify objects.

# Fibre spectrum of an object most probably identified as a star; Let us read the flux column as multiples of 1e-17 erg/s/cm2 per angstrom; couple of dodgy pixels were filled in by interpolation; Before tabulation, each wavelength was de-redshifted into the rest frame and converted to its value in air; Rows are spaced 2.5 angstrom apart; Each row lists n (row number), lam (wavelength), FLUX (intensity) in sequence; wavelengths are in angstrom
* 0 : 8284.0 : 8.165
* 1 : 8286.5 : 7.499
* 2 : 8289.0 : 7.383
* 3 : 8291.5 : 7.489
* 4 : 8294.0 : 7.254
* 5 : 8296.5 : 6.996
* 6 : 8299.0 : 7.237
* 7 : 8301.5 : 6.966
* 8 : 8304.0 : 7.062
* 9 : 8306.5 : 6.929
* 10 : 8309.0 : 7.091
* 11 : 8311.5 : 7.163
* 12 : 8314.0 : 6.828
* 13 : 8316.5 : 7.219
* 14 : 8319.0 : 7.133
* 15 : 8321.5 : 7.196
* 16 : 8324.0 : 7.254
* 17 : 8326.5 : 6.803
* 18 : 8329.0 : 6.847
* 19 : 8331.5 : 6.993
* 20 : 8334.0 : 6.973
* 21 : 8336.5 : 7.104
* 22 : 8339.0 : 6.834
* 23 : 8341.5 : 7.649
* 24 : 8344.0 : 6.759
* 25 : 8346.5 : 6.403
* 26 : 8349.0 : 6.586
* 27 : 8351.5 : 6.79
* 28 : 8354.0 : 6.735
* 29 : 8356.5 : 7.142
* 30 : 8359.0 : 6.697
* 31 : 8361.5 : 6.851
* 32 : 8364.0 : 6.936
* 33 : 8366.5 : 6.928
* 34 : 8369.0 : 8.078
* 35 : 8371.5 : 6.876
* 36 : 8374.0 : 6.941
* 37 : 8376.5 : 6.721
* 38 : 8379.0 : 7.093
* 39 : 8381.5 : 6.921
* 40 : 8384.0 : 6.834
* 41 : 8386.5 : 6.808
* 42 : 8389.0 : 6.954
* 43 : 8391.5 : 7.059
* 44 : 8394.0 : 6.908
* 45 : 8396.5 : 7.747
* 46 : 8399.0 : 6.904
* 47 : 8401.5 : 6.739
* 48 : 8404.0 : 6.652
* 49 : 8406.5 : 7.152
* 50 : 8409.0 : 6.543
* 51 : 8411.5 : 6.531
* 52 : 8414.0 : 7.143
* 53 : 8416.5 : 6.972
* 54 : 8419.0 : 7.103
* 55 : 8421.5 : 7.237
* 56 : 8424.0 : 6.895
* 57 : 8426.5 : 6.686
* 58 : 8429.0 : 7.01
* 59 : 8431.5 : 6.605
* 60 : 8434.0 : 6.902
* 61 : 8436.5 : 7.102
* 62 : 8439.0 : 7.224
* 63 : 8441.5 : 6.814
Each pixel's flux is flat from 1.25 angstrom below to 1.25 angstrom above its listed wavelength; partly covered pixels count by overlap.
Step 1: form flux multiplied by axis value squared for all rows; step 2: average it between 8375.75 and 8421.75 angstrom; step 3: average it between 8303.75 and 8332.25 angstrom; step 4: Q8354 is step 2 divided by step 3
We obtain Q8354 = 1.01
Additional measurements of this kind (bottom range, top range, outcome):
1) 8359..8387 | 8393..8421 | 1.00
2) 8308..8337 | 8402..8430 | 1.00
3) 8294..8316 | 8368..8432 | 1.01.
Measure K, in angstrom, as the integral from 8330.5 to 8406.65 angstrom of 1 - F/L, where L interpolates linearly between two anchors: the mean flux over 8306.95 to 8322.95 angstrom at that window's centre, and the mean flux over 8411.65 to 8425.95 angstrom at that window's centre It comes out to 1.0 angstrom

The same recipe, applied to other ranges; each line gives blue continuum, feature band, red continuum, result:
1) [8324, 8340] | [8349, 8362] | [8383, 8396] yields 0.26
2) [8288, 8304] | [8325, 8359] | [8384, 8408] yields 1.02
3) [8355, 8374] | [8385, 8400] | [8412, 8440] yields -0.09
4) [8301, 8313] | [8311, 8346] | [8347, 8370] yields -0.19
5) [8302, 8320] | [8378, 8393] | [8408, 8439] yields 0.04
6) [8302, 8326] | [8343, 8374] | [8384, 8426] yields 0.52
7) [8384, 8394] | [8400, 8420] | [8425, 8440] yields 0.20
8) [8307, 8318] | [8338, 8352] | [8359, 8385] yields 0.38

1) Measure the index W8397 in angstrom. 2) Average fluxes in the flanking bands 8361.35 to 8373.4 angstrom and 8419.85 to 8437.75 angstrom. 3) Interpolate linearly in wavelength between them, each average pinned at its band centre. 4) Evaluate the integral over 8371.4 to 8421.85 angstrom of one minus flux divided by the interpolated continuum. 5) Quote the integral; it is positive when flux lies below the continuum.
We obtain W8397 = 0.7 angstrom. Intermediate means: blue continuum 7.15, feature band 6.94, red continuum 6.92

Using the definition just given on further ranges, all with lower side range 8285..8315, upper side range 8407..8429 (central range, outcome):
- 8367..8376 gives -0.27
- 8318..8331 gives 0.13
